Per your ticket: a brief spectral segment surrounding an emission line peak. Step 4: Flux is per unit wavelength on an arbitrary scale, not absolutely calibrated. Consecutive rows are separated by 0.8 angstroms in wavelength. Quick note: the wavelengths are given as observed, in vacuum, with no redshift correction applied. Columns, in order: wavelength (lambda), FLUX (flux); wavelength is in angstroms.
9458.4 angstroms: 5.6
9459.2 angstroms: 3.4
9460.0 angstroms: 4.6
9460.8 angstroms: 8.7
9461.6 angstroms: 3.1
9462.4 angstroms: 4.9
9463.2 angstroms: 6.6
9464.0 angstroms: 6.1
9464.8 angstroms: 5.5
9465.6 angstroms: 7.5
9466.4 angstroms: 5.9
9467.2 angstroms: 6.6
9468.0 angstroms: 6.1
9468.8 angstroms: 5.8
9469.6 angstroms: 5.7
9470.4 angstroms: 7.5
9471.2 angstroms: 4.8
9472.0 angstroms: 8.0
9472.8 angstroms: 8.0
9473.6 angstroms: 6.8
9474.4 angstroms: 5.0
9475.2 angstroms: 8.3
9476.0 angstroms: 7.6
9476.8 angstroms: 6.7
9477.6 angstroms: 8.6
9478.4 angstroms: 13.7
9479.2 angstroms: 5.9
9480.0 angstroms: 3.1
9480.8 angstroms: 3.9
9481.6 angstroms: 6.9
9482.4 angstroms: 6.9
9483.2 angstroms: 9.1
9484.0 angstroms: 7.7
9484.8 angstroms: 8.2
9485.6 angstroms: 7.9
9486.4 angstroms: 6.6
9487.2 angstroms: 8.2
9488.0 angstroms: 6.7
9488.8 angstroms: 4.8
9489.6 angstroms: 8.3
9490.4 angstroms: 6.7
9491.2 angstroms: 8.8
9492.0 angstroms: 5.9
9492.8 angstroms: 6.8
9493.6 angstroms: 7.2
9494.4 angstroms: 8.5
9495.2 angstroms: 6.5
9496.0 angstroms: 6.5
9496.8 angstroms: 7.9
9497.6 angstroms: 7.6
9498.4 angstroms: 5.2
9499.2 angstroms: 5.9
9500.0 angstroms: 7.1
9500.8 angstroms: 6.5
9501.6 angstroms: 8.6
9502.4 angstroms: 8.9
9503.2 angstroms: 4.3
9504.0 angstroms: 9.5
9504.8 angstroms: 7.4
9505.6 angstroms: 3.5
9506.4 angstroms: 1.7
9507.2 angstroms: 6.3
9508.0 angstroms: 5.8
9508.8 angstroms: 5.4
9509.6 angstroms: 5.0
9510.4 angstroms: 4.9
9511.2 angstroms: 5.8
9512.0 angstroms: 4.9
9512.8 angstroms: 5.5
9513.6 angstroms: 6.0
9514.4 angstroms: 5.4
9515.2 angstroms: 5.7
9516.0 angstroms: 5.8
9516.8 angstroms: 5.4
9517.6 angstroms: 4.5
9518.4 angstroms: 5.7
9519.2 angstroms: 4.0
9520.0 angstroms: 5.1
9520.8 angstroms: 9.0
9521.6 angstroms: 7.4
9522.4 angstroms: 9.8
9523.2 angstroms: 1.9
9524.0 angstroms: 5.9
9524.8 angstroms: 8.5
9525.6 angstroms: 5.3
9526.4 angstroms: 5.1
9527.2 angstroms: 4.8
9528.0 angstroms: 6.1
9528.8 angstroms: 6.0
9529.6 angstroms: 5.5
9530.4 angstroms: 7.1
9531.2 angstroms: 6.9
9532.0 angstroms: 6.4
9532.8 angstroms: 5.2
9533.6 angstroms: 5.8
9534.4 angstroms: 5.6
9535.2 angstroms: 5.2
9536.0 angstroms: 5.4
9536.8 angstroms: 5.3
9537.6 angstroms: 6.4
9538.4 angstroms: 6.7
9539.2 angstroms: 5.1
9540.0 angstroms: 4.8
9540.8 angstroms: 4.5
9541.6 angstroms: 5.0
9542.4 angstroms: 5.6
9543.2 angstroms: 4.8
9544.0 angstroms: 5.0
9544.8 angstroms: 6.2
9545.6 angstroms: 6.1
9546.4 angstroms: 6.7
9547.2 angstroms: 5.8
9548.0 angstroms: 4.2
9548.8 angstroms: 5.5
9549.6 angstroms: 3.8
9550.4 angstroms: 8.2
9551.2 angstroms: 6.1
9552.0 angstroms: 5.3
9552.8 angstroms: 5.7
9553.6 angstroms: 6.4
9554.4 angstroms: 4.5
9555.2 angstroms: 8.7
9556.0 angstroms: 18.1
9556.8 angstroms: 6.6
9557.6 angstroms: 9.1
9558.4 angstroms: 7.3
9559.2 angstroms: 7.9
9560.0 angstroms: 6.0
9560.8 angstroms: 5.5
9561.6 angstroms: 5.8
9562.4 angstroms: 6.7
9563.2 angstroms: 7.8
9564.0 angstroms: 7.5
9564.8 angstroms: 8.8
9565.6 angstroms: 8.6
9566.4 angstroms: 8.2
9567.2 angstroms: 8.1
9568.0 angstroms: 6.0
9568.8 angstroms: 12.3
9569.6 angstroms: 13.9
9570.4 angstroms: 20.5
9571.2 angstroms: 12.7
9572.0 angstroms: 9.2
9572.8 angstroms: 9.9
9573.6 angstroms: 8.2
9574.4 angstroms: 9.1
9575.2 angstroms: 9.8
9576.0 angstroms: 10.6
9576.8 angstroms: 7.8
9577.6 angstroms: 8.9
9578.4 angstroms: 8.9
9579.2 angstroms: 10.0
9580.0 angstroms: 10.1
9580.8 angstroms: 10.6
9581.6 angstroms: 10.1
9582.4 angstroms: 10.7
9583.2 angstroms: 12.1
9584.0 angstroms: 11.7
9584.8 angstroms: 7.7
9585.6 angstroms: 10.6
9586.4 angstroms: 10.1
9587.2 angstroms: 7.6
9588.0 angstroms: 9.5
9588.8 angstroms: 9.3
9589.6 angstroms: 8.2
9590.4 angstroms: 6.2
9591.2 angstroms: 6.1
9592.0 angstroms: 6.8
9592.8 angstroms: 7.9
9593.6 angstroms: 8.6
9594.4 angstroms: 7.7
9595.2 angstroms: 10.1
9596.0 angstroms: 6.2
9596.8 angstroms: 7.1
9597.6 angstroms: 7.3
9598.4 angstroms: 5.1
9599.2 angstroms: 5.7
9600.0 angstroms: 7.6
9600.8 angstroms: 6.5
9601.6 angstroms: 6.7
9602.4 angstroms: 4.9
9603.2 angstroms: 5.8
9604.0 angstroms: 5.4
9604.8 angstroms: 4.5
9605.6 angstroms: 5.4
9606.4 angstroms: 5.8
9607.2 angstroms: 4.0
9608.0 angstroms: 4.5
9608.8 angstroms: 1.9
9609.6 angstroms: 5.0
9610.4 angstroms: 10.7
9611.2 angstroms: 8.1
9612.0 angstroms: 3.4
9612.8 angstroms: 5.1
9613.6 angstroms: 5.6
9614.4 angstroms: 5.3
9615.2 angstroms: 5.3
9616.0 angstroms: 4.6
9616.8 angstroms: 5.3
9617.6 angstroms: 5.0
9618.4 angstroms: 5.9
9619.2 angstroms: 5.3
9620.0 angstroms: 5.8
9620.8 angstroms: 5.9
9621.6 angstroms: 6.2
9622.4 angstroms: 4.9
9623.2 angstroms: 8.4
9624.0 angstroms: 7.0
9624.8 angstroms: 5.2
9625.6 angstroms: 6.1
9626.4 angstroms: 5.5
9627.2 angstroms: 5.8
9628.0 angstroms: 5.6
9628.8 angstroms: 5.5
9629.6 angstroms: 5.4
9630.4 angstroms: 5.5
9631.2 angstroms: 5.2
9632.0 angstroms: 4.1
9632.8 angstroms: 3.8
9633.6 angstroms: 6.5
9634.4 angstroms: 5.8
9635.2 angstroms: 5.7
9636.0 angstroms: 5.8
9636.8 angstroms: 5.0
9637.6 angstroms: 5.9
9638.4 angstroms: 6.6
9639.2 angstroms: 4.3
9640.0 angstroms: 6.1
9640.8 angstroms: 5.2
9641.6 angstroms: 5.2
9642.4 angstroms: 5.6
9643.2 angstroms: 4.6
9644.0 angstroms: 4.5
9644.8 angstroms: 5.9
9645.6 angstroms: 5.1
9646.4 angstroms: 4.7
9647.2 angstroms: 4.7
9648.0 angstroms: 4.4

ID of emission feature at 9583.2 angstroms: [O III]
